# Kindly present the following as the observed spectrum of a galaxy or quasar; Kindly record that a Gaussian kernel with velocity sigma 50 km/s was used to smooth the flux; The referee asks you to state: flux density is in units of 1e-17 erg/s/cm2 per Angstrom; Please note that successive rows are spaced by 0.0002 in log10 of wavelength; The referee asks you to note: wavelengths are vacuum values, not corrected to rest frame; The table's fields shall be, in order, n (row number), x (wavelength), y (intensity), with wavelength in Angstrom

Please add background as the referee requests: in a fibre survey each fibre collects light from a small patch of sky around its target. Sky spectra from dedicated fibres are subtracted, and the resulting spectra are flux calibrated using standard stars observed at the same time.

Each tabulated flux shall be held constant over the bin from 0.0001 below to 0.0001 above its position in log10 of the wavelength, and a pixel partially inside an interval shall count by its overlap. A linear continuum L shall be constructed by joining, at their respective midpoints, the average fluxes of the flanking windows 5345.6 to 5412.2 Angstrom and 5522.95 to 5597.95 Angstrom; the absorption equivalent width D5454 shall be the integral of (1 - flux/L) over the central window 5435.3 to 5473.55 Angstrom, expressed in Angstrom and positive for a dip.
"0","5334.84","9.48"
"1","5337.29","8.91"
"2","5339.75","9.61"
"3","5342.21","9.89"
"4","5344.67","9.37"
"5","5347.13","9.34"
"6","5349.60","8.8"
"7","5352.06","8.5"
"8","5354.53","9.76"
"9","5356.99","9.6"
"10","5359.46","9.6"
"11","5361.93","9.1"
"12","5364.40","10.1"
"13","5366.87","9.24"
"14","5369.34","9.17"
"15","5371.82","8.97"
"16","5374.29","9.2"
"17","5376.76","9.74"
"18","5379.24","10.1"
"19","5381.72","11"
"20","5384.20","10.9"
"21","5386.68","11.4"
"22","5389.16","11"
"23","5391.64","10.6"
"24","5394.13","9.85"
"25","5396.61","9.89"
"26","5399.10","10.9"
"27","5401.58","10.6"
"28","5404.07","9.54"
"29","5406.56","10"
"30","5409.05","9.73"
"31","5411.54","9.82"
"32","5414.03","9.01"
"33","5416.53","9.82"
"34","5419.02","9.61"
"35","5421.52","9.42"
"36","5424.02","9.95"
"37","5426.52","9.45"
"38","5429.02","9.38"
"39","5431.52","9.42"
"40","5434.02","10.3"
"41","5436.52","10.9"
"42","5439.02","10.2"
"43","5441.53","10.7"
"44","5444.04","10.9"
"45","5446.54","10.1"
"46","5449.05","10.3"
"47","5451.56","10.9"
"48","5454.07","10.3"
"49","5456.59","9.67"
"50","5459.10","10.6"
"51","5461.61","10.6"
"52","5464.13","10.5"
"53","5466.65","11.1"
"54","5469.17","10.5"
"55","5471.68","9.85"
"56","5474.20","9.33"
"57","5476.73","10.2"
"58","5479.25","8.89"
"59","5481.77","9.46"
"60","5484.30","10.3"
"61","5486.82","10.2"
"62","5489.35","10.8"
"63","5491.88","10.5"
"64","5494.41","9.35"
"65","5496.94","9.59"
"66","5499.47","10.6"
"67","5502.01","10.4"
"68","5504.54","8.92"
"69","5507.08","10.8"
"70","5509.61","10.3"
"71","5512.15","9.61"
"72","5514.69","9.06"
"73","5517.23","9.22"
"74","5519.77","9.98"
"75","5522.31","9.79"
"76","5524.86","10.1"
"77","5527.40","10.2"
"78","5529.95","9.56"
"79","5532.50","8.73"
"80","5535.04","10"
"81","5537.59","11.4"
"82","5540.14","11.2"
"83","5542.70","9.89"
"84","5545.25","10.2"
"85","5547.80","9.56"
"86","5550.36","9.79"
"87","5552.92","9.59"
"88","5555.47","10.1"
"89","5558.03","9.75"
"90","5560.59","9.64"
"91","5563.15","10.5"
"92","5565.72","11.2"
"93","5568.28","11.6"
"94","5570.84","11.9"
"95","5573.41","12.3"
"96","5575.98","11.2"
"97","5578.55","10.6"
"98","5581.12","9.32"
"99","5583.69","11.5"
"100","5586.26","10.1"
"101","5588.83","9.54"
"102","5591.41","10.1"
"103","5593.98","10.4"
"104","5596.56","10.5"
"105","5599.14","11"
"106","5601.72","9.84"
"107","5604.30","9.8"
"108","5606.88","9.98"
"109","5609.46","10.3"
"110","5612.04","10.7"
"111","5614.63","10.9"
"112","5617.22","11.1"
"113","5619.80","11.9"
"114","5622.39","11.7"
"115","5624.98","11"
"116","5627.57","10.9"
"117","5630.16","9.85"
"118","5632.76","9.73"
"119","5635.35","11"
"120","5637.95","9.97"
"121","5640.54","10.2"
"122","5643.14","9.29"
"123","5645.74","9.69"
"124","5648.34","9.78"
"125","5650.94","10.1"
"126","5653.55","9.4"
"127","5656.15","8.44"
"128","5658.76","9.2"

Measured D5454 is -1.46 Angstrom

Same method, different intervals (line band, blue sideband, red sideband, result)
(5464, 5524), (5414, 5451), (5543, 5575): 1.69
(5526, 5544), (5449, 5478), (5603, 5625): 0.71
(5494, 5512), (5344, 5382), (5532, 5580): 0.37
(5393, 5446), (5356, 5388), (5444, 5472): 1.10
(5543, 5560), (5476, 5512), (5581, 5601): 0.64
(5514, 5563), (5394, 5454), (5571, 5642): 2.26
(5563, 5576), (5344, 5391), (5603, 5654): -1.68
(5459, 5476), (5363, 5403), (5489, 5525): -0.59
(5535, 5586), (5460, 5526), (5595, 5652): -1.74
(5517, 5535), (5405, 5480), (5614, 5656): 0.84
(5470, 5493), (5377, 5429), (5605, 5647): 0.65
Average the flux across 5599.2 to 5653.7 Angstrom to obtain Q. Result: 10.4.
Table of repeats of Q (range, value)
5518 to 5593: 10.3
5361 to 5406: 10.1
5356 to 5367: 9.55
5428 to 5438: 10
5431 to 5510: 10.2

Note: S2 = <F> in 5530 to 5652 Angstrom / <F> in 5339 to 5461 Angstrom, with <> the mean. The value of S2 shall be 1.0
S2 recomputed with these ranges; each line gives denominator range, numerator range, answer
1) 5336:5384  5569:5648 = 1.11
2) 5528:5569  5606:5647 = 1.04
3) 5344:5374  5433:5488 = 1.10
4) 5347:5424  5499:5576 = 1.04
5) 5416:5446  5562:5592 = 1.08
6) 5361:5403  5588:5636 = 1.04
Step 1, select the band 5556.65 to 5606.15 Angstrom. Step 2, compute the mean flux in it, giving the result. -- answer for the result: 10.6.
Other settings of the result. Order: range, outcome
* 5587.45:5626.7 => 10.6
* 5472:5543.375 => 9.94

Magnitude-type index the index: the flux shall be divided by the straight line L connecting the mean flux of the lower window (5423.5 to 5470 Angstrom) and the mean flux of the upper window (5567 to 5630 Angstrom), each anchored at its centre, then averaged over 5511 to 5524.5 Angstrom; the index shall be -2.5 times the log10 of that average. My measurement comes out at 0.10 mag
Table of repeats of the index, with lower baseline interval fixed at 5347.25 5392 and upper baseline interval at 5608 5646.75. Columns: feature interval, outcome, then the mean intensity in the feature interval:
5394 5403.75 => -0.04 mag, 10.3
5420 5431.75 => 0.05 mag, 9.53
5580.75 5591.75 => 0.03 mag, 10.2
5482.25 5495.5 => -0.01 mag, 10.2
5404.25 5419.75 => 0.03 mag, 9.66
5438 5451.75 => -0.05 mag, 10.5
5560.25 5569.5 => -0.05 mag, 10.8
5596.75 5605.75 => 0.02 mag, 10.2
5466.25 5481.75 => 0.02 mag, 9.88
